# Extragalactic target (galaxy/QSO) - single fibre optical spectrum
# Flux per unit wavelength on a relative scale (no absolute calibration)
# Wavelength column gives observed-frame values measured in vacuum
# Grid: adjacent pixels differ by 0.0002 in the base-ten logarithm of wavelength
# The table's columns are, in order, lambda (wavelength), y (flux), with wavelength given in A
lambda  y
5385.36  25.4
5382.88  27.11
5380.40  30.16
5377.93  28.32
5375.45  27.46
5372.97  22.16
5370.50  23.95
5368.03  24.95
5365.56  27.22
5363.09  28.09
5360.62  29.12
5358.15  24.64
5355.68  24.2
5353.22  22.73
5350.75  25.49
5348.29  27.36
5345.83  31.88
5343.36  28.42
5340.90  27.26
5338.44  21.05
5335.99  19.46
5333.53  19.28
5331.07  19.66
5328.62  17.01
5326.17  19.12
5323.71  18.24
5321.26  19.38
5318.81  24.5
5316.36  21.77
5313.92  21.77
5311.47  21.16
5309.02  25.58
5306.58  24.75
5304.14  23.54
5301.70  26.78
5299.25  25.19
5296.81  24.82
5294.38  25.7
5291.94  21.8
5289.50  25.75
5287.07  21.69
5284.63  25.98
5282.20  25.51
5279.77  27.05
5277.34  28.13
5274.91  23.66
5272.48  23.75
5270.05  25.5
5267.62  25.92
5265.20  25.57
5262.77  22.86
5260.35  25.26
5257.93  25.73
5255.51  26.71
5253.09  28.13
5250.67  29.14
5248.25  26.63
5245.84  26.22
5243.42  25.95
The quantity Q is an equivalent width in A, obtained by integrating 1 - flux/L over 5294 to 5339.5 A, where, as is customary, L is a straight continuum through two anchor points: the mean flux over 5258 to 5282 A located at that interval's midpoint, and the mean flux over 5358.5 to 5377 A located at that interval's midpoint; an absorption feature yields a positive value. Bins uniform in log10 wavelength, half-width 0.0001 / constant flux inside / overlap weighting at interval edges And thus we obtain 6.6 A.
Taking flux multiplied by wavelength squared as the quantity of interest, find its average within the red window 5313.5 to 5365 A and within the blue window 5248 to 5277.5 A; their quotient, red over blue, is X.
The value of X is 0.9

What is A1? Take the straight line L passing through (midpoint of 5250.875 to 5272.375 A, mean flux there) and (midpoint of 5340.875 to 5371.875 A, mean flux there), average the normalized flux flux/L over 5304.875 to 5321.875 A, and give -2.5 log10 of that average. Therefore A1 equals 0.147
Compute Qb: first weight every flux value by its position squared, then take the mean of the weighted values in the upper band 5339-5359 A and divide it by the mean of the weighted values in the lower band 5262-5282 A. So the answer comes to 1.07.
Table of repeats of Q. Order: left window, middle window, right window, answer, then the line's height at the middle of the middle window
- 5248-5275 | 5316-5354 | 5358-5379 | 5.00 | 26.1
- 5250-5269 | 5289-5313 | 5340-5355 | 1.91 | 26.5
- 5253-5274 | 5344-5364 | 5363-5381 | -0.43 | 26.2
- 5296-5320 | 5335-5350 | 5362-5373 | -0.64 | 24.9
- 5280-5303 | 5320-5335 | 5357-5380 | 3.97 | 25.6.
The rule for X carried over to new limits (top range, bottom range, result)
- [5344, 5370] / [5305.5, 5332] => 1.27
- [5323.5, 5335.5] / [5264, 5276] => 0.77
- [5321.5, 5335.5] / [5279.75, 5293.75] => 0.78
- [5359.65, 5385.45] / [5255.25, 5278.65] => 1.10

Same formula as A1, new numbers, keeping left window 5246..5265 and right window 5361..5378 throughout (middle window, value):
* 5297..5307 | 0.05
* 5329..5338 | 0.32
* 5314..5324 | 0.22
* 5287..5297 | 0.09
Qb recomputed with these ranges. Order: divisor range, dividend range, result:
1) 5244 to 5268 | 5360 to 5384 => 1.07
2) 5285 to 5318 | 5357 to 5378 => 1.12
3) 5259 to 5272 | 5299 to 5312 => 1.00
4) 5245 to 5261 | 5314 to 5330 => 0.77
